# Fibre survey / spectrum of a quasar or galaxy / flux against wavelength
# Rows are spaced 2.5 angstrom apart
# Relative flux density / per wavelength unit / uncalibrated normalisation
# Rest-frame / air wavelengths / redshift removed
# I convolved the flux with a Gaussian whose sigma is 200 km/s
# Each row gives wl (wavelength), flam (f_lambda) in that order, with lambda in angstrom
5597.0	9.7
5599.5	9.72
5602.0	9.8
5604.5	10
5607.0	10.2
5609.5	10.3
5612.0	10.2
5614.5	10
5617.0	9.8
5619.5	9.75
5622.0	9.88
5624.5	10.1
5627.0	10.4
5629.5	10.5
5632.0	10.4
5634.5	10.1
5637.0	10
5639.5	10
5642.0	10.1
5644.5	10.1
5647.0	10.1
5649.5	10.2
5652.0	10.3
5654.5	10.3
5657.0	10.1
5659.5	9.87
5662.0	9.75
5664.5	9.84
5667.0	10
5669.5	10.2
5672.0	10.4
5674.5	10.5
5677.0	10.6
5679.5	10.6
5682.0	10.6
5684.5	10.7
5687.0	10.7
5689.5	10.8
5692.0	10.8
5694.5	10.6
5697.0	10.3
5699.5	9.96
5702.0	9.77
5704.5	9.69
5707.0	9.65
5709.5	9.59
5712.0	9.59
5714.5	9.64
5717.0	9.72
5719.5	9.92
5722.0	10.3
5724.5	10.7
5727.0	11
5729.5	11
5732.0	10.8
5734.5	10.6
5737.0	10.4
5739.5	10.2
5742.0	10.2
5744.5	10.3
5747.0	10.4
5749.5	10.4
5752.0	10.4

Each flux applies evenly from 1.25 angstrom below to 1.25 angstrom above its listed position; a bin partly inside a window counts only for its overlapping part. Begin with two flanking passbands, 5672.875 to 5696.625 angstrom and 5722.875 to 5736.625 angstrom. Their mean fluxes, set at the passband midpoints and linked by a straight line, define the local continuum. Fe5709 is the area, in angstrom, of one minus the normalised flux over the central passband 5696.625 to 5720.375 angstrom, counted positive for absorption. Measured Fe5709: 2.1 angstrom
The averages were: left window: 10.6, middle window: 9.76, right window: 10.8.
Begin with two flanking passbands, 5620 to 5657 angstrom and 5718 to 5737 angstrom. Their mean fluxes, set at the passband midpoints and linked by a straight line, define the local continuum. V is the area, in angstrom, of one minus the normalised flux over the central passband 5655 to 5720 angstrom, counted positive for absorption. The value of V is 1.5 angstrom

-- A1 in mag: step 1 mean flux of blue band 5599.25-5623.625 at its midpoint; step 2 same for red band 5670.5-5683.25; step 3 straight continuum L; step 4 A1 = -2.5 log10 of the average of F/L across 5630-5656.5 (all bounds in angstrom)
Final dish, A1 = 0.01 mag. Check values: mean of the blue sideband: 9.98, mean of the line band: 10.2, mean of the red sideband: 10.5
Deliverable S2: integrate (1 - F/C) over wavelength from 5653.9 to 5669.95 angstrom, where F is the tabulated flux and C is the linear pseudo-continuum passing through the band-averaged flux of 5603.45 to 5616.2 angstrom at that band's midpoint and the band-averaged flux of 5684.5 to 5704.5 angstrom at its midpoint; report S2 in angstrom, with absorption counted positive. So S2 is 0.5 angstrom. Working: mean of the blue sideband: 10.1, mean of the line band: 9.99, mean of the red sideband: 10.4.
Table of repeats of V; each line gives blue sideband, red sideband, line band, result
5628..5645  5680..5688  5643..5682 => 0.9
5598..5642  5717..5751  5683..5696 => -0.5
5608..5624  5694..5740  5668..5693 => -1.2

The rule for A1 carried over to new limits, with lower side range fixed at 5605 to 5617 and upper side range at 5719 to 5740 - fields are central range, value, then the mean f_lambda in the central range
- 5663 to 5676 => 0.017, 10.2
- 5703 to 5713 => 0.093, 9.63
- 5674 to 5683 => -0.020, 10.6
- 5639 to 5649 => 0.017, 10.1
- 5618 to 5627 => 0.021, 9.98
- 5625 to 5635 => -0.016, 10.3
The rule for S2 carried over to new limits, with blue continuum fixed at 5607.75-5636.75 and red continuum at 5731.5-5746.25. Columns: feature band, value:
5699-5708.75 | 0.54 angstrom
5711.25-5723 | 0.58 angstrom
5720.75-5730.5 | -0.35 angstrom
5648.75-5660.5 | 0.05 angstrom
